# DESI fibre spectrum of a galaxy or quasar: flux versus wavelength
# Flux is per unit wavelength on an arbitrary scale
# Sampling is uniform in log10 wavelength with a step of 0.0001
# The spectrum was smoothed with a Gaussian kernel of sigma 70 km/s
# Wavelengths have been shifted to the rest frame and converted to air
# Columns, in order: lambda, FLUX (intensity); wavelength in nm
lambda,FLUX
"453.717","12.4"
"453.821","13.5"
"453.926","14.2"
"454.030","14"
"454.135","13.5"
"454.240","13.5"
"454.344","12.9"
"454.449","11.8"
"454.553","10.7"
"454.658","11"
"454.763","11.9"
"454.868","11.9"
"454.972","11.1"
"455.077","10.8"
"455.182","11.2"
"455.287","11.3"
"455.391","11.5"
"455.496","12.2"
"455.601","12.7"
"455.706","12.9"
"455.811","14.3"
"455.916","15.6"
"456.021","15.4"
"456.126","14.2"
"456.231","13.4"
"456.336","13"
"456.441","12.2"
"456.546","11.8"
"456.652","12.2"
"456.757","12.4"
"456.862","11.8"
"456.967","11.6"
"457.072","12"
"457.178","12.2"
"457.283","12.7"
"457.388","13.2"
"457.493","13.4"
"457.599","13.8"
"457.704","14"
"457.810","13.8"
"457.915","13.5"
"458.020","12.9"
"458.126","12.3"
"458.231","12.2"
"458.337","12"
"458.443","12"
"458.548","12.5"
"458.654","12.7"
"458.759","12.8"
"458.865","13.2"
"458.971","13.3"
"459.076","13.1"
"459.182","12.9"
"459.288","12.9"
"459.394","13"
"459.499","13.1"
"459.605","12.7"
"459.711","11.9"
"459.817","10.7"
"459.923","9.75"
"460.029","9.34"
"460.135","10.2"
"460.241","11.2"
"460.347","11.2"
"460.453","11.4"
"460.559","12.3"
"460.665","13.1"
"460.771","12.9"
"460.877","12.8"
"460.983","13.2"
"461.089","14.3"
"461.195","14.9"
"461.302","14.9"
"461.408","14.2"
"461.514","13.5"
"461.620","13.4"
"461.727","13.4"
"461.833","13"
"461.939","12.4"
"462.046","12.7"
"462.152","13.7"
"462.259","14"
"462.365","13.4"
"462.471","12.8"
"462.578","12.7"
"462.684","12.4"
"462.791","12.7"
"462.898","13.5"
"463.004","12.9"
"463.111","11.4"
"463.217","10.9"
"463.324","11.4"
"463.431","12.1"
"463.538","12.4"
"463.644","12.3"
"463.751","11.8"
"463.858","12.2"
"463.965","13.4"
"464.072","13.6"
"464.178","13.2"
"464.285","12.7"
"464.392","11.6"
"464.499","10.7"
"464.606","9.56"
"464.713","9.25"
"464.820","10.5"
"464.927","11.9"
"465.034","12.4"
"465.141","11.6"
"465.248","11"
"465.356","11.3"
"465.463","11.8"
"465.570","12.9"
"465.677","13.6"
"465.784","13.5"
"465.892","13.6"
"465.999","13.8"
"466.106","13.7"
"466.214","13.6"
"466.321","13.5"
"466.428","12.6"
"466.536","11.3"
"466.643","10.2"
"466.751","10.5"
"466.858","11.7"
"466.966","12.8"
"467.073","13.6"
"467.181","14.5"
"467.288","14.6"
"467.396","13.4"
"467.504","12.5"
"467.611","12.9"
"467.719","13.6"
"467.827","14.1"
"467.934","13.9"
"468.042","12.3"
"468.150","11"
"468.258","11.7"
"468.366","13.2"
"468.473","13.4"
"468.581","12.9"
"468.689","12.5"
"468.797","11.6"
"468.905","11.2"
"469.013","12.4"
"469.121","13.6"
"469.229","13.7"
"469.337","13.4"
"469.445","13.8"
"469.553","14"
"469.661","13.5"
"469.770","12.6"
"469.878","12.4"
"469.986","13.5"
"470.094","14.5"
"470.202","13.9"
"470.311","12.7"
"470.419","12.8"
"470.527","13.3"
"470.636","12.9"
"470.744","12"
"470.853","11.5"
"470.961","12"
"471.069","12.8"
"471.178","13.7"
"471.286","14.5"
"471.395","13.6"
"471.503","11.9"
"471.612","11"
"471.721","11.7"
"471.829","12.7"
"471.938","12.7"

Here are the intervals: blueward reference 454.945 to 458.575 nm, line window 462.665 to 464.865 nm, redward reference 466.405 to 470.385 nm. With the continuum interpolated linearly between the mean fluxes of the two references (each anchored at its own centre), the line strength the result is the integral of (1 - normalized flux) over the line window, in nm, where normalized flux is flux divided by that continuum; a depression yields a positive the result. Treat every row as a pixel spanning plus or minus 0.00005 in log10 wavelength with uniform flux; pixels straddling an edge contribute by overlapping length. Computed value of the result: 0.15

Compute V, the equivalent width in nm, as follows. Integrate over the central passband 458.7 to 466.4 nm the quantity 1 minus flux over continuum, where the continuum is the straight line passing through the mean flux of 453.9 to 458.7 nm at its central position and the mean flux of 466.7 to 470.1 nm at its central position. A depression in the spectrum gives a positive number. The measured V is 0.19 nm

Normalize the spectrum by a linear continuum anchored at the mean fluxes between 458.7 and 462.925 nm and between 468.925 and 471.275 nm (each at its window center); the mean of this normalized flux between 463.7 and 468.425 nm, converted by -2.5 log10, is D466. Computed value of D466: 0.04 mag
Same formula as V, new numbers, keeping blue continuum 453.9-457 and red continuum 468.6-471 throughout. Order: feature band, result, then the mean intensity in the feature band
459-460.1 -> 0.06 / 11.9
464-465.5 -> 0.15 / 11.5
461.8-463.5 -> 0.02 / 12.6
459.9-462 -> 0.01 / 12.6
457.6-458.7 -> -0.02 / 12.8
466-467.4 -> 0.00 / 12.8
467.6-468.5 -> 0.00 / 12.9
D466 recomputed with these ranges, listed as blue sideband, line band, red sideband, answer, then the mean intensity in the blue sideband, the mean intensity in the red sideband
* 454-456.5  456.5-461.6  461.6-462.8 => 0.023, 12.6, 13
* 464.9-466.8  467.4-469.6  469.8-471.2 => -0.018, 12.4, 12.9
